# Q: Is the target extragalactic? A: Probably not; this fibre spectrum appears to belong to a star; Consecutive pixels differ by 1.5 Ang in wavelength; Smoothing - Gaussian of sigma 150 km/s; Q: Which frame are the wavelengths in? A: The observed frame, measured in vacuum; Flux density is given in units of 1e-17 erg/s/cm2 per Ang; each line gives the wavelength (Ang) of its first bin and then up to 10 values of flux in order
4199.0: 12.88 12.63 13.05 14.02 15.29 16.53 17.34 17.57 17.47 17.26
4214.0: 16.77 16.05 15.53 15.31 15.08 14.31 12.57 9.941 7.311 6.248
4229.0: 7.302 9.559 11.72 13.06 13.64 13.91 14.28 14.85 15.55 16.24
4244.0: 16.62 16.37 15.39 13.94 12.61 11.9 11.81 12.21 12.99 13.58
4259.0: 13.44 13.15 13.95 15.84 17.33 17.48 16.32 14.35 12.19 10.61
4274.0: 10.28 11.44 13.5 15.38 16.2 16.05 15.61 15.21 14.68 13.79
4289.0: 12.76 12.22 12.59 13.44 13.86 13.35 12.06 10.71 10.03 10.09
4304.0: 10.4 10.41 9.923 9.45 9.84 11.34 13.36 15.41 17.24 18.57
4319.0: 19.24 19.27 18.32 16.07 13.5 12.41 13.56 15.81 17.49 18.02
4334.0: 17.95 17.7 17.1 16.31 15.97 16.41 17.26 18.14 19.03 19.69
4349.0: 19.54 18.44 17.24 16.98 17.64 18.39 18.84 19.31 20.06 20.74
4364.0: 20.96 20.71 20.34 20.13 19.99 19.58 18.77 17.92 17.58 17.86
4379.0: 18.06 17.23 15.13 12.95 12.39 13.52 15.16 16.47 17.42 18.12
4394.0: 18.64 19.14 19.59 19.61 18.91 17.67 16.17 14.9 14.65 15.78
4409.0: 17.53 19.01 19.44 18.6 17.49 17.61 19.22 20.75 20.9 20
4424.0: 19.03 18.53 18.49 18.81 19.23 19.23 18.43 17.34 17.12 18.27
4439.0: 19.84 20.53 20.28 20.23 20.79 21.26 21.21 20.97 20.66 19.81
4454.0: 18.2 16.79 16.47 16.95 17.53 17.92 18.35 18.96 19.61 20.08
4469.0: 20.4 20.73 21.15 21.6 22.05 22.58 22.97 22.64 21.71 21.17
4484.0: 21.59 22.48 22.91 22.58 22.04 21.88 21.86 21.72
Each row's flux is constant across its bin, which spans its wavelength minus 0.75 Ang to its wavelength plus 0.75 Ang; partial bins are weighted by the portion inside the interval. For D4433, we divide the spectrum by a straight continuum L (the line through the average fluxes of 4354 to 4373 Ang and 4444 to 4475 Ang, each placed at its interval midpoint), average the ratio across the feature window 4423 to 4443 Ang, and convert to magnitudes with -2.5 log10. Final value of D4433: 0.04 mag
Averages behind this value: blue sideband 19.7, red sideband 19.5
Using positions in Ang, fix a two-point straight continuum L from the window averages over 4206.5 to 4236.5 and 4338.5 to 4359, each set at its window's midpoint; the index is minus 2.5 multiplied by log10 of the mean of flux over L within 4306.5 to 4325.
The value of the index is 0.13 mag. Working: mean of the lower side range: 13.5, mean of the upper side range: 17.9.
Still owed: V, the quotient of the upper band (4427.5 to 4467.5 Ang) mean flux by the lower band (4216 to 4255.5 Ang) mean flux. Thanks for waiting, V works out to 1.47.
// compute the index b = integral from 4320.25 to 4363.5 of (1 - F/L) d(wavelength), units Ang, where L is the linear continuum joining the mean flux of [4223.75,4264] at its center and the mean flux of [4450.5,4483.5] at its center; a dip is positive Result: -4.1 Ang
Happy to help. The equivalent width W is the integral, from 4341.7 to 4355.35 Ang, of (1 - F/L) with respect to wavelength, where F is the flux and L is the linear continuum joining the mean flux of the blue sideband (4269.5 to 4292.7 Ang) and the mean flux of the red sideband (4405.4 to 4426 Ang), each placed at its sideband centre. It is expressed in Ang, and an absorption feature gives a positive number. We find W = -1.8 Ang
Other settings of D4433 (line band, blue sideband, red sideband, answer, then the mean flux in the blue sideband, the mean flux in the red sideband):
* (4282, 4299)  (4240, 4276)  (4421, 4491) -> 0.11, 14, 20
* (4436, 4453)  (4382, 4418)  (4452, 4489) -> -0.06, 17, 20.3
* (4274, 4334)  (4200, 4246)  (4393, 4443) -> 0.14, 14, 18.5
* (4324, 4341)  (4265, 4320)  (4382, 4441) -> -0.08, 13.4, 17.8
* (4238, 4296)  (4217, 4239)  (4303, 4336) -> -0.08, 11.9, 14.7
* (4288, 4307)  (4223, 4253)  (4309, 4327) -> 0.24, 12.6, 15.3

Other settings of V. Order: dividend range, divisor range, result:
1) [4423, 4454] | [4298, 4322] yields 1.48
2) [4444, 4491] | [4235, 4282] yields 1.44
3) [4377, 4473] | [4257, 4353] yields 1.25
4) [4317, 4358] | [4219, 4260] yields 1.35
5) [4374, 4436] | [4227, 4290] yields 1.29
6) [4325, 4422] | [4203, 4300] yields 1.28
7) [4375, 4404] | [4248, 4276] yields 1.26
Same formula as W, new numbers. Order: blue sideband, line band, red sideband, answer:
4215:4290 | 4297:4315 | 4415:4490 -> 5.0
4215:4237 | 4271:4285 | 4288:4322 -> -1.0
